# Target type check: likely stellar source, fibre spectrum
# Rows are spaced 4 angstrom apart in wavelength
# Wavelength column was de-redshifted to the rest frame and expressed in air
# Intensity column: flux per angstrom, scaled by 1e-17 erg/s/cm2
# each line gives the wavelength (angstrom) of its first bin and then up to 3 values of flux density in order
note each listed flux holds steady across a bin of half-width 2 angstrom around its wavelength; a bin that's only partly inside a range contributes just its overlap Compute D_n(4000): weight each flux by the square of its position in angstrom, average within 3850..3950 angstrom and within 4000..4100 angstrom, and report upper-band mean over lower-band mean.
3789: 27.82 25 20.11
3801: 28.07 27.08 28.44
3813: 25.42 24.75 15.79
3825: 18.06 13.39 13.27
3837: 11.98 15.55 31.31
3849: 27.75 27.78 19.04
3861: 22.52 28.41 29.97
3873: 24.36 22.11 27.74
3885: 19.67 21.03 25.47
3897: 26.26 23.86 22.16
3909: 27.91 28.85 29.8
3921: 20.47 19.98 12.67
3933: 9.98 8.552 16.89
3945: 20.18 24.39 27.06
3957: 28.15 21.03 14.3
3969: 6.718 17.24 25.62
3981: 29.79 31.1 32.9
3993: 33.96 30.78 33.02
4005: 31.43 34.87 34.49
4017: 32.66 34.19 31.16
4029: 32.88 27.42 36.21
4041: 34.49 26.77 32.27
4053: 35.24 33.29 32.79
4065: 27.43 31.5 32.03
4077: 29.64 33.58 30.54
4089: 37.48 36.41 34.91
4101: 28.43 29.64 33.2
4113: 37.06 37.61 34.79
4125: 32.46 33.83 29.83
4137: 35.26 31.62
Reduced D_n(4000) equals 1.57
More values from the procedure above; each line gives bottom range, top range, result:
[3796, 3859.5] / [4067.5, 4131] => 1.76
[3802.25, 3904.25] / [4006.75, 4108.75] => 1.57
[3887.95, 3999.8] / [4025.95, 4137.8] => 1.53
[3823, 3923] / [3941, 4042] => 1.28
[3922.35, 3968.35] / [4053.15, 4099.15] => 1.93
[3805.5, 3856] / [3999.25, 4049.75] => 1.68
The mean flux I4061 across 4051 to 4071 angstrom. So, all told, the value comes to 32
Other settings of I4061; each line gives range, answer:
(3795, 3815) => 25.8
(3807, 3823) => 23.6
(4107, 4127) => 35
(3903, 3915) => 26.3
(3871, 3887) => 23.5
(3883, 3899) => 23.1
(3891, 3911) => 25.1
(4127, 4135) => 31.8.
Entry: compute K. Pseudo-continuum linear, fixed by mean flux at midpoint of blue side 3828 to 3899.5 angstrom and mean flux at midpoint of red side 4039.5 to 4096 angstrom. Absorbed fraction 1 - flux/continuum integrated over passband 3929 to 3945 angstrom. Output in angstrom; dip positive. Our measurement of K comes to 8.1 angstrom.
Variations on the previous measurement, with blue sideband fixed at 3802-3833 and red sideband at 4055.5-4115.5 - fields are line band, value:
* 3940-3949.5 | 2.31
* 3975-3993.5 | -1.30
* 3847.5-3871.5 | -2.69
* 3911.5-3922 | -0.51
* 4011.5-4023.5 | -1.57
